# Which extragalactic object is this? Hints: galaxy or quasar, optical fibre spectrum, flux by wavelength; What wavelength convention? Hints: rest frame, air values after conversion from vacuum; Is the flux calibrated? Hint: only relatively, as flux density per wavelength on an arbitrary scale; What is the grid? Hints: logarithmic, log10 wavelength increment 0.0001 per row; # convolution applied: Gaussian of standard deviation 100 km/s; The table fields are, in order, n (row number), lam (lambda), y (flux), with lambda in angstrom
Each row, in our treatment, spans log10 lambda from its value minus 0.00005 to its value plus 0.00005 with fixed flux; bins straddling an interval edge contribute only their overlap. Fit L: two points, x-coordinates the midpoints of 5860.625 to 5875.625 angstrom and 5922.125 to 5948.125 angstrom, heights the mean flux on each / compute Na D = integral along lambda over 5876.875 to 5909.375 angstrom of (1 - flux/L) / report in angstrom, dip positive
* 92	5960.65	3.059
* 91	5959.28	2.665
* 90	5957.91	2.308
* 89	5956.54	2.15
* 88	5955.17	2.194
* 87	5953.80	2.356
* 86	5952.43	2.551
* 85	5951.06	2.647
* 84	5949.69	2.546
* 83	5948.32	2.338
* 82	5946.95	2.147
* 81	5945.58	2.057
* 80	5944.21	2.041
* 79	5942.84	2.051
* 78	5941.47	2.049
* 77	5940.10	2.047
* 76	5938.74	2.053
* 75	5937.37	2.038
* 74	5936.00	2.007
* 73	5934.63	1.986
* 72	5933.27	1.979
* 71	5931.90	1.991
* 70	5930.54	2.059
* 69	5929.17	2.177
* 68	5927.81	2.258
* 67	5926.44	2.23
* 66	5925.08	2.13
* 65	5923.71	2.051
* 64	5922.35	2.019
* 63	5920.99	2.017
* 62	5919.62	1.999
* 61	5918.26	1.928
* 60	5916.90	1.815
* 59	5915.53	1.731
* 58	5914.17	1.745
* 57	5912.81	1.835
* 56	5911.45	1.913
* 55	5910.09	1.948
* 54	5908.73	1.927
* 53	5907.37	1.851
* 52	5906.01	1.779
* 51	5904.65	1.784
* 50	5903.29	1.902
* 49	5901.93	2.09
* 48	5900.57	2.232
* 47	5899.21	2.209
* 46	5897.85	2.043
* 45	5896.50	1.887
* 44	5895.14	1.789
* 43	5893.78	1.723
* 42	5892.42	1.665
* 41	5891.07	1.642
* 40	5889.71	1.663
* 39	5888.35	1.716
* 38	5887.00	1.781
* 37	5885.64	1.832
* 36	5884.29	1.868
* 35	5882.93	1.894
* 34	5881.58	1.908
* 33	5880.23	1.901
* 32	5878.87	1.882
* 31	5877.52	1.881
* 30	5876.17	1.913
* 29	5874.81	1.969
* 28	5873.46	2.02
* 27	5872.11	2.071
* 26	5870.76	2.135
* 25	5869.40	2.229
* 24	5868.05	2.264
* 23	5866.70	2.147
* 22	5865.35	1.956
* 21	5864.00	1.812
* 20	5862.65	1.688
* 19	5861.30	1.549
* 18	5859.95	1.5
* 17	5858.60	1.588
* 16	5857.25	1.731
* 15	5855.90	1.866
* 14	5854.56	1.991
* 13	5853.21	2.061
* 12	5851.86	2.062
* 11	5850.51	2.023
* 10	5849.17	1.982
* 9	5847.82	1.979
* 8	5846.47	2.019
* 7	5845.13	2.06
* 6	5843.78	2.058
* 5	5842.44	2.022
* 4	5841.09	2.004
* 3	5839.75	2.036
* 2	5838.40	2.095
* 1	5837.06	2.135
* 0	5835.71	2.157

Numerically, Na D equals 2.4 angstrom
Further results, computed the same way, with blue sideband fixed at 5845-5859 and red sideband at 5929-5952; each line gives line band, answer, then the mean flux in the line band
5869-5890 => 0.9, 1.92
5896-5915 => 1.1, 1.94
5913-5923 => 0.9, 1.89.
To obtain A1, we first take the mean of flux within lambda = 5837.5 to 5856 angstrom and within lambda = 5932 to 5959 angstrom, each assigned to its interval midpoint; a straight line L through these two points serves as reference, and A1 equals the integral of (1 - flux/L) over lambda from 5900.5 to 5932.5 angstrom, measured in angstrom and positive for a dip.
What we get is 2.6 angstrom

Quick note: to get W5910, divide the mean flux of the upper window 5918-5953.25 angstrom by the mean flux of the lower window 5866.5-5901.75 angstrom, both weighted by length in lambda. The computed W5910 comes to 1.1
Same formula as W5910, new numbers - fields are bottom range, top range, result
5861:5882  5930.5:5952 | 1.09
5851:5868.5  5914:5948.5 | 1.10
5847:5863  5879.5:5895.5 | 0.97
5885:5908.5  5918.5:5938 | 1.11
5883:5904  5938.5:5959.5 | 1.21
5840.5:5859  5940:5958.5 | 1.15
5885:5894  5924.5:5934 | 1.23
